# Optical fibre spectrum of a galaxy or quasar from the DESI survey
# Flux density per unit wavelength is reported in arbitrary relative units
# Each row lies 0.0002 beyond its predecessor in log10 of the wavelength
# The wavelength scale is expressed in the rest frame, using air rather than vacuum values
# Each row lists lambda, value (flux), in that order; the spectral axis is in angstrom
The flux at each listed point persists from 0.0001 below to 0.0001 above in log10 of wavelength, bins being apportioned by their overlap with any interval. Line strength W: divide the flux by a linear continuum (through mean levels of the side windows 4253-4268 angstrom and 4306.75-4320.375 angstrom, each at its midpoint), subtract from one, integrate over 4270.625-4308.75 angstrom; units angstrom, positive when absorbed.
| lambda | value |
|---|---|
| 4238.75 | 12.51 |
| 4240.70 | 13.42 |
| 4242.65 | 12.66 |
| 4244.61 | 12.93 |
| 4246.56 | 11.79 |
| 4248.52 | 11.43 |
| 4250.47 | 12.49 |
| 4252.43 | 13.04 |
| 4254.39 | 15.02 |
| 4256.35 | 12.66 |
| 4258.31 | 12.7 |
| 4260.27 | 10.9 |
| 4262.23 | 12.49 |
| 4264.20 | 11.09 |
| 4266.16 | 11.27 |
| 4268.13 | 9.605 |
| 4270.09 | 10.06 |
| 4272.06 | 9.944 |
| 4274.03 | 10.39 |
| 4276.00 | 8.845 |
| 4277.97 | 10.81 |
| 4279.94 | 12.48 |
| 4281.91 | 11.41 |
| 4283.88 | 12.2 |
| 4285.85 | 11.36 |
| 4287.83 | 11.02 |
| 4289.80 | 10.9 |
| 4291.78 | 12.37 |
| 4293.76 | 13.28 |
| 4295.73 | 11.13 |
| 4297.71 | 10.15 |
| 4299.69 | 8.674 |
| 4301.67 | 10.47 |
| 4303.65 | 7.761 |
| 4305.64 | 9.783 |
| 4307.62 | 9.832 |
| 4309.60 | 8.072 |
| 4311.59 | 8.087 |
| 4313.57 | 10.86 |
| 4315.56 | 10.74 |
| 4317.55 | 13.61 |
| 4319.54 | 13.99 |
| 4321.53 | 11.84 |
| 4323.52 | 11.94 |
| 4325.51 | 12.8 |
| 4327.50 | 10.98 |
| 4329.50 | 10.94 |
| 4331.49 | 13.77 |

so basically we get 2.4 angstrom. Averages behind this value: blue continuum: 12.2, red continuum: 10.7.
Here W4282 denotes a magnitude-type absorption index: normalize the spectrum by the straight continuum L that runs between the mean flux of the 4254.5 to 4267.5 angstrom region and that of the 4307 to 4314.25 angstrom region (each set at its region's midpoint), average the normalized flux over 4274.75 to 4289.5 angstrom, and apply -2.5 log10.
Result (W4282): -0.04 mag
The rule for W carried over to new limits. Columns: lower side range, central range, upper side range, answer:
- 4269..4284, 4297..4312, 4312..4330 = 3.0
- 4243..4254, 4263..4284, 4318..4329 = 2.9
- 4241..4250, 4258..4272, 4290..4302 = 1.0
